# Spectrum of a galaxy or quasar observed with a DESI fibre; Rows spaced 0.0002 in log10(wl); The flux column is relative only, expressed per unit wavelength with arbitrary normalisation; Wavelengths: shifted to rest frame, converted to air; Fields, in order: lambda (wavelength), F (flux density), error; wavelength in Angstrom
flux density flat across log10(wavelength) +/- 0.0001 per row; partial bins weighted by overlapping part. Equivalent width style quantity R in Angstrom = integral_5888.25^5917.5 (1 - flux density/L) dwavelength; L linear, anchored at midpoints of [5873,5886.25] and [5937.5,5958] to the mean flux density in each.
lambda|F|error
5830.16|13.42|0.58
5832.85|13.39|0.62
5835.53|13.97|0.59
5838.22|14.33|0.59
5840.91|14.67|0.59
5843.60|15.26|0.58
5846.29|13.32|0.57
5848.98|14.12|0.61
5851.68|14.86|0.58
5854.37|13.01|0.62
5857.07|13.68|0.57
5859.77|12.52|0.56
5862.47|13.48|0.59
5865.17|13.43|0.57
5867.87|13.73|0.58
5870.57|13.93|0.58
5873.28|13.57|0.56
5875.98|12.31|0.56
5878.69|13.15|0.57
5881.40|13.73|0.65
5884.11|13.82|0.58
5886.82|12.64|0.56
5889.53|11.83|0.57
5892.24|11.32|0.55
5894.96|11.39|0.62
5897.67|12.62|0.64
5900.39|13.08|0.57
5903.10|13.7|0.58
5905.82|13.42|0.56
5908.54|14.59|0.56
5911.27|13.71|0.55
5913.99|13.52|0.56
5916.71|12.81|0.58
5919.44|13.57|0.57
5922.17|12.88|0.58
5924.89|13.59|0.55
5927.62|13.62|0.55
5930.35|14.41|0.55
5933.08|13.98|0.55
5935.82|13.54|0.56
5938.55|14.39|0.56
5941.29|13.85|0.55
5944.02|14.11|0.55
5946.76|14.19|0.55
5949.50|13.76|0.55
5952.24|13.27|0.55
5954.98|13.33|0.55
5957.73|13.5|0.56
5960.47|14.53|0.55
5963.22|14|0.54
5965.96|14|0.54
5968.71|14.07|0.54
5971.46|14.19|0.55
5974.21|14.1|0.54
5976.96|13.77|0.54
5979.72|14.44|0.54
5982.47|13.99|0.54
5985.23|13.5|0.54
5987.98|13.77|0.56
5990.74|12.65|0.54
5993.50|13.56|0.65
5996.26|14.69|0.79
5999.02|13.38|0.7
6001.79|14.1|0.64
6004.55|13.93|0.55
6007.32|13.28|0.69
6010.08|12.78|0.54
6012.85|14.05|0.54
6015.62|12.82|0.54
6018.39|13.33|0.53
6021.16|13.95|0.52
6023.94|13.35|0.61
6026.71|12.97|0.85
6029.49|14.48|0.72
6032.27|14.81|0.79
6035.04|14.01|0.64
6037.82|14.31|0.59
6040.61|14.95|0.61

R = 1.2 Angstrom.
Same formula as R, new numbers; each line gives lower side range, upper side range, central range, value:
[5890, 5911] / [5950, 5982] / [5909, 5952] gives -1.23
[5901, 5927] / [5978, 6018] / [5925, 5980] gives -1.46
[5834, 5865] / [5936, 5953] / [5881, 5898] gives 1.85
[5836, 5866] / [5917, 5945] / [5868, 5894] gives 1.69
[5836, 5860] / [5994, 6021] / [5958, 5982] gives -0.68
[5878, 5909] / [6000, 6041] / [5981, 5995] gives 0.04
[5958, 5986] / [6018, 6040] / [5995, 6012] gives 0.37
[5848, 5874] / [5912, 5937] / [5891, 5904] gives 1.14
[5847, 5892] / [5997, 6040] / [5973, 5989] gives -0.35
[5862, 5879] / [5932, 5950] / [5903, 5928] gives 0.42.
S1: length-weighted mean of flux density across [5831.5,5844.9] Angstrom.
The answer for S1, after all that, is 14.3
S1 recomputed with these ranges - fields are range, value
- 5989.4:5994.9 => 13.1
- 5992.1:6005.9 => 13.9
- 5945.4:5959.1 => 13.6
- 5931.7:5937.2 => 13.8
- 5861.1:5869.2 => 13.5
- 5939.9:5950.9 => 14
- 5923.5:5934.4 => 13.9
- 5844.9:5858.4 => 13.8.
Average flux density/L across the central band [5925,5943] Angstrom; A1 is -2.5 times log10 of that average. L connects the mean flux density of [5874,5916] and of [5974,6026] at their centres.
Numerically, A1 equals -0.06 mag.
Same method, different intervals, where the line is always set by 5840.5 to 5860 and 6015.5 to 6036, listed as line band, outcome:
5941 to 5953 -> 0.00 mag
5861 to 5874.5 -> 0.03 mag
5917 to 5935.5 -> 0.02 mag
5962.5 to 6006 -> -0.01 mag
